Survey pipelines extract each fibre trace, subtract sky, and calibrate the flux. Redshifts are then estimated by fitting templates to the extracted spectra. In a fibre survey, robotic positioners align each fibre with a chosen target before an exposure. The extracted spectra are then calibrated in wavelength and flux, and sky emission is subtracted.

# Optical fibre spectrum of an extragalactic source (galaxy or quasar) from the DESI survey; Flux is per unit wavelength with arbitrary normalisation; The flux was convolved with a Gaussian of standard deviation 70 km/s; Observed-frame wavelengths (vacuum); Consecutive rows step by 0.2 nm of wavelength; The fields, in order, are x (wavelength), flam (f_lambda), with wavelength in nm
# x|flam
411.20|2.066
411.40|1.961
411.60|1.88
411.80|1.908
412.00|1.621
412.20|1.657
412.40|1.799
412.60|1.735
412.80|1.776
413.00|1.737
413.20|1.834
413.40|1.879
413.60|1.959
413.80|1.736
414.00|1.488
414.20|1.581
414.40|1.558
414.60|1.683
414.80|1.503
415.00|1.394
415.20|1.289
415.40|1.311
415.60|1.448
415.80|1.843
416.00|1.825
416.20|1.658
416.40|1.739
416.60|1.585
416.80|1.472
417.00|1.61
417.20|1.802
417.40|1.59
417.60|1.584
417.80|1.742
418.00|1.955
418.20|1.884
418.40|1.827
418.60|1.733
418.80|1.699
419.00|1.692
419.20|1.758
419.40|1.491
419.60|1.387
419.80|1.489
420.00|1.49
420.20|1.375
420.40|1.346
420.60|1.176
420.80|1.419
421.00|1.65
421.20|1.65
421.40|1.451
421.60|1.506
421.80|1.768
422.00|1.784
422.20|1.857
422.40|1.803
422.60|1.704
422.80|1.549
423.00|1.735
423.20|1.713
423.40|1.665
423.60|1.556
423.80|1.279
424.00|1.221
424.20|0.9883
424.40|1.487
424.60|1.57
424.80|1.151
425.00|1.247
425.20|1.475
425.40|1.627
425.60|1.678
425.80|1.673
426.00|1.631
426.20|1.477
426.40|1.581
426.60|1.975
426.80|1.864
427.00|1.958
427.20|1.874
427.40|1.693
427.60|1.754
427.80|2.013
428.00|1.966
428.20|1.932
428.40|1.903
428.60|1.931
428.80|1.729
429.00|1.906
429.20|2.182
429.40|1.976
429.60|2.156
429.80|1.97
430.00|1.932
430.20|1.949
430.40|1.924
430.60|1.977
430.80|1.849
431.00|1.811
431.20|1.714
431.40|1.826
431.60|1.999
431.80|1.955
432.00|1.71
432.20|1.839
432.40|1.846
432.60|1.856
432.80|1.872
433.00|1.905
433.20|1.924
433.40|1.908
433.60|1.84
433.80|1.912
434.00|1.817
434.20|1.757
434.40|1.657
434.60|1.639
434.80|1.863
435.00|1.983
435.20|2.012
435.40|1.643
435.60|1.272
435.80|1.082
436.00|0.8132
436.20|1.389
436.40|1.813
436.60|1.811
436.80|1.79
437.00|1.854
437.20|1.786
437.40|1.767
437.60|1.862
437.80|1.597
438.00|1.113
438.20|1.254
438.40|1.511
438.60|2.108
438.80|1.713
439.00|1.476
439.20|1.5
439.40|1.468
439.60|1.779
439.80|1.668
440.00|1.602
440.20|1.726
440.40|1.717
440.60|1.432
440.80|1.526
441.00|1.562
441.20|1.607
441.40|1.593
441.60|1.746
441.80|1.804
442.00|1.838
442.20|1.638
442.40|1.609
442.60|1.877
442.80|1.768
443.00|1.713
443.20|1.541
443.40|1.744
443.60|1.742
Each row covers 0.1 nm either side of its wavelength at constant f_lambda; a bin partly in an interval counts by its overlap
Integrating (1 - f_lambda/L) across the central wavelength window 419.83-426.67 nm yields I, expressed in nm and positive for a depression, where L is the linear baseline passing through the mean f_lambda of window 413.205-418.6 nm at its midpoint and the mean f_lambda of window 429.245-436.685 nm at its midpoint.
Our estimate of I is 0.72 nm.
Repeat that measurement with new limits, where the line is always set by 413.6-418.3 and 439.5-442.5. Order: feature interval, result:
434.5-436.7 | 0.10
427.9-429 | -0.17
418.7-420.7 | 0.17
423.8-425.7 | 0.30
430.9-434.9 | -0.45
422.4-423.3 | -0.03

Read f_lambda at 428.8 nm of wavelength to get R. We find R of 1.729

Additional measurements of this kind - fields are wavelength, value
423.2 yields 1.713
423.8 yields 1.279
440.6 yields 1.432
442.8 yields 1.768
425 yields 1.247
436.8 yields 1.79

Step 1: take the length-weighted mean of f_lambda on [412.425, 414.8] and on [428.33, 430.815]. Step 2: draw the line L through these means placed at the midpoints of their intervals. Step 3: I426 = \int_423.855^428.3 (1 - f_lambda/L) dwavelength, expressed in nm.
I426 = 0.66 nm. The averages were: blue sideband 1.72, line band 1.63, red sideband 1.96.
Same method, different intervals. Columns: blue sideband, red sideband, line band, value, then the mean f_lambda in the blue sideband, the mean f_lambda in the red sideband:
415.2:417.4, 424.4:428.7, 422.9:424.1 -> 0.108 nm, 1.61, 1.71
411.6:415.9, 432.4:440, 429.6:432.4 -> -0.362 nm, 1.66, 1.68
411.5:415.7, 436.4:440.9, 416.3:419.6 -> -0.069 nm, 1.66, 1.64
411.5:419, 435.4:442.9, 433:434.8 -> -0.211 nm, 1.68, 1.61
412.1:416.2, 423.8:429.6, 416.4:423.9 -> 0.249 nm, 1.65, 1.7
